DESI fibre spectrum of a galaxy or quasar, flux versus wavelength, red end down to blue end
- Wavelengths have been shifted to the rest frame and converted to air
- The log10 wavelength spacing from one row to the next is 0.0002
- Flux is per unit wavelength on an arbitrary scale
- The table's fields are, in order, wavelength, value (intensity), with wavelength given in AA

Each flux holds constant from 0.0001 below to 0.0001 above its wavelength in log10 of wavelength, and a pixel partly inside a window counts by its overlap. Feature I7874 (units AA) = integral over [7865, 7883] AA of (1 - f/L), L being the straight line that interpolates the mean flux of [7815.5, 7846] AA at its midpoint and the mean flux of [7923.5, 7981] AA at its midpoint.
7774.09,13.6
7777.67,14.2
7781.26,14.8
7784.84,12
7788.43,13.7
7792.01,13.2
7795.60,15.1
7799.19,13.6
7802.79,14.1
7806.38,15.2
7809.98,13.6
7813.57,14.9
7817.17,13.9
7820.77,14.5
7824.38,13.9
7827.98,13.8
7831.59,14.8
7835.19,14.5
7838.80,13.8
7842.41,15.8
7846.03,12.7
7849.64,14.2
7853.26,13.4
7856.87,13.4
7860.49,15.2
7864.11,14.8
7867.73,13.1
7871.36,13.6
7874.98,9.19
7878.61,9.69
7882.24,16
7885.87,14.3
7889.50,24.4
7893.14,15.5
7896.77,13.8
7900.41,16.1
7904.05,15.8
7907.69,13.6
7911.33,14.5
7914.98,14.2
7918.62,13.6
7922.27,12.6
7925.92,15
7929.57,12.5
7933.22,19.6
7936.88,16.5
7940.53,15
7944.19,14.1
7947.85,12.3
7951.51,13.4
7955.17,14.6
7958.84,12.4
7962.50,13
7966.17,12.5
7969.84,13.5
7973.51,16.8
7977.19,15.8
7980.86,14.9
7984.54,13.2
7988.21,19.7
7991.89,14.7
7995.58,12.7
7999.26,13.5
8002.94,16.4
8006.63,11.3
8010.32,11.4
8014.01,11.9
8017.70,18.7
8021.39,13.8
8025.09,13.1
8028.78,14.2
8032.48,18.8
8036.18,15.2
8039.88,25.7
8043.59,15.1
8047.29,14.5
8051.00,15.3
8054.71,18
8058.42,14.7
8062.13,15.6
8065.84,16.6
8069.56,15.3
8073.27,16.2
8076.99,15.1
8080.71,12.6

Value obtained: 2.7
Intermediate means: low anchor 14.3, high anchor 14.5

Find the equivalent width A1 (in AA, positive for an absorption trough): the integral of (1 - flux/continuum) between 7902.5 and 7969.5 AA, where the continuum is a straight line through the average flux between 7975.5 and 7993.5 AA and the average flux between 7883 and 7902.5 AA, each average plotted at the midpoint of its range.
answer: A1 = 8.66 AA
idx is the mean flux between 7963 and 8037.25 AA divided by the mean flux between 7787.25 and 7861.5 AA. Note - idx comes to 1.0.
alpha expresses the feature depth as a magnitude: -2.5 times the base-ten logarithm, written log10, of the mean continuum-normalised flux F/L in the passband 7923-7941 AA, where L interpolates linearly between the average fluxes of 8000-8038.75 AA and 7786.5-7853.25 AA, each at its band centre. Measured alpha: -0.08 mag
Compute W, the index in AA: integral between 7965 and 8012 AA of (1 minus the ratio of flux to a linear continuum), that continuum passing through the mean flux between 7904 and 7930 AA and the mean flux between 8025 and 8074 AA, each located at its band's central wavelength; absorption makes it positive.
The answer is 2.7 AA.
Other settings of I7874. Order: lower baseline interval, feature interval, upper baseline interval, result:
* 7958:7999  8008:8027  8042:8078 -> 1.7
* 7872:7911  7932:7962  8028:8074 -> 1.7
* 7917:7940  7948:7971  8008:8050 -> 3.1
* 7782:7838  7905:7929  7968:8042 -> 1.3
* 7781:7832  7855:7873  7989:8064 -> 0.4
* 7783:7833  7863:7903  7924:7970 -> -1.4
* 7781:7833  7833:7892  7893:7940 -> 0.8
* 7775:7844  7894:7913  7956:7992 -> -0.5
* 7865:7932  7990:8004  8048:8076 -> 1.0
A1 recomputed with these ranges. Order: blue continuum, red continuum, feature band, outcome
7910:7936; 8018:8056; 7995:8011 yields 2.7 AA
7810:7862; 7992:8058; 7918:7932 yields 1.0 AA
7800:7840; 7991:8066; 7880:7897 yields -2.7 AA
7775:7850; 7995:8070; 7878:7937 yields -2.3 AA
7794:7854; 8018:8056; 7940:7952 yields 1.5 AA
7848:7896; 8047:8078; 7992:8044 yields 1.1 AA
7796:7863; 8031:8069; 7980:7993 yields 0.3 AA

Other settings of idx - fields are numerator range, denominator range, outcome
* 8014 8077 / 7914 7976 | 1.13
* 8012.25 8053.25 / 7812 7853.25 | 1.13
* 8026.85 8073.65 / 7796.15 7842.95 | 1.16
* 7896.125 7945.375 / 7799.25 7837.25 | 1.04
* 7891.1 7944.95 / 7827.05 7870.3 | 1.05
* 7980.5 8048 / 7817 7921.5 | 1.06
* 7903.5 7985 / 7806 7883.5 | 1.04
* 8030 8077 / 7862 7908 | 1.14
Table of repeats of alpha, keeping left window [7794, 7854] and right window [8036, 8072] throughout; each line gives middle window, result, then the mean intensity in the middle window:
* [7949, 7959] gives 0.152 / 13.6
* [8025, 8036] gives 0.048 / 15.7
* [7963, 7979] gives 0.092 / 14.5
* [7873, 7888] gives 0.180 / 12.6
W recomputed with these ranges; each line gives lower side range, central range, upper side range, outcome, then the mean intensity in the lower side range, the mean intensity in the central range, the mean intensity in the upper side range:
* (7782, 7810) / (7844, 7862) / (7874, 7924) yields 0.63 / 13.9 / 13.8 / 14.6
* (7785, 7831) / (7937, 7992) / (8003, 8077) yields 2.29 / 14.1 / 14.5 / 15.6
